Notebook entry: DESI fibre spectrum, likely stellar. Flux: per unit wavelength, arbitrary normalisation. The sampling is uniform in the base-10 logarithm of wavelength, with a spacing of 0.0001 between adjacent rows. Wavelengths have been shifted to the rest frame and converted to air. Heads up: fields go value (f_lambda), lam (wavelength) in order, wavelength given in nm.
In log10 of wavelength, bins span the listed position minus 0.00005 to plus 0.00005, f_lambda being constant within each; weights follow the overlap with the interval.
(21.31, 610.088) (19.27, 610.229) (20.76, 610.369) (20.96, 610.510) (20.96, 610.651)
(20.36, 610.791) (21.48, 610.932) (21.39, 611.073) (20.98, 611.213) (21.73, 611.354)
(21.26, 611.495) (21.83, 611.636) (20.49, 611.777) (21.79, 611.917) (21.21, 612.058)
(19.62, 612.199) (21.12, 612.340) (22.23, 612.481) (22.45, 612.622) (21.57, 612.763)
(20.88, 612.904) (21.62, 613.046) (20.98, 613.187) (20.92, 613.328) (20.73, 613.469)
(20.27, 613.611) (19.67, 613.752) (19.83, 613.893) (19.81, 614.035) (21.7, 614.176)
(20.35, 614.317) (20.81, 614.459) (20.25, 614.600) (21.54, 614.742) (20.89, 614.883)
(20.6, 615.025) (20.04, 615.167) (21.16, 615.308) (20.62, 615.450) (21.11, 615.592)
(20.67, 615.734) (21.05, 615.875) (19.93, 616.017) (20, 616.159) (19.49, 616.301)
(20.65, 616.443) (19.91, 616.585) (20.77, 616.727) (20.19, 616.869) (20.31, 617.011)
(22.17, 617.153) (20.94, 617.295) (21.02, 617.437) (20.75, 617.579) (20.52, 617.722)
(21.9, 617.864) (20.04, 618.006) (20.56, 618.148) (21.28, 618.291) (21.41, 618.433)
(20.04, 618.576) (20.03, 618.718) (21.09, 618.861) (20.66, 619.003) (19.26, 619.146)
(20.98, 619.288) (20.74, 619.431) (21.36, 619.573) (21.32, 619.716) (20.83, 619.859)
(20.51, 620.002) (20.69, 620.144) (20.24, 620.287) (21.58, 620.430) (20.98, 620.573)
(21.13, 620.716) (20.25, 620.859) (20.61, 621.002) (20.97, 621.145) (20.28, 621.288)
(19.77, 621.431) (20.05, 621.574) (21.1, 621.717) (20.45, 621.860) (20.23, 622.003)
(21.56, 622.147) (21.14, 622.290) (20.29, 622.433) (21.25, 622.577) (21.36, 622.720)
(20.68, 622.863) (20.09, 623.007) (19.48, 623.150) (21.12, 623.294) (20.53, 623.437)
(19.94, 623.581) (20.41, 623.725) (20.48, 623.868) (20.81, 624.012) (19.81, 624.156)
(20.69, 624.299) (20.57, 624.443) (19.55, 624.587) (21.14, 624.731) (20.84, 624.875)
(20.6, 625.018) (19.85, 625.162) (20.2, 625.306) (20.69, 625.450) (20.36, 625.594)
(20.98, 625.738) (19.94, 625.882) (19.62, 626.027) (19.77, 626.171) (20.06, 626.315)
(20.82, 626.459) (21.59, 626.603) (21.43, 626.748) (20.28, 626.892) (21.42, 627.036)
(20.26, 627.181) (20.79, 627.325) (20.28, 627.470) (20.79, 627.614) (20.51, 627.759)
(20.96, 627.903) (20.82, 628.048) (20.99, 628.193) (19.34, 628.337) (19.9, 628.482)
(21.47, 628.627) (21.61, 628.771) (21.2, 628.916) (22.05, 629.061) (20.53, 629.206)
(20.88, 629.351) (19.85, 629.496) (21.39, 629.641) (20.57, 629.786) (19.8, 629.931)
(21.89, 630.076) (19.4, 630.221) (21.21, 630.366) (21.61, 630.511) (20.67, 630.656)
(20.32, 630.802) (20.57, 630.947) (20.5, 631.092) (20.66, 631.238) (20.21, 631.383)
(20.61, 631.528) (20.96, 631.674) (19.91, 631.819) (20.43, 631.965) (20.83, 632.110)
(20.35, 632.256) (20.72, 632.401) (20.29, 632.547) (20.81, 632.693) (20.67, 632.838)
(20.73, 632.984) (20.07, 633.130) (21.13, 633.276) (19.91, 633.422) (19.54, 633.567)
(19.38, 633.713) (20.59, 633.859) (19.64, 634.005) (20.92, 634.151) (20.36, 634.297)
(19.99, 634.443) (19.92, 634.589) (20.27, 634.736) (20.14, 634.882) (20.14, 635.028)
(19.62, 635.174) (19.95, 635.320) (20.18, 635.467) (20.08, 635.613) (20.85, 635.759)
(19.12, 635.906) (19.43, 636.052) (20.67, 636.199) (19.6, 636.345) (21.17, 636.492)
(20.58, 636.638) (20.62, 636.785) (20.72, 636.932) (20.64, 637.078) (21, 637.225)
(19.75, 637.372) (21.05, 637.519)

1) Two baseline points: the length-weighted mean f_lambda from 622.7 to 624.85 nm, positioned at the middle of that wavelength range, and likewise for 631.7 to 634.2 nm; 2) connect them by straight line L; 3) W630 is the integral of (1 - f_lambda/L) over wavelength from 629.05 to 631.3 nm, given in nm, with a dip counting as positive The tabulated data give -0.04 nm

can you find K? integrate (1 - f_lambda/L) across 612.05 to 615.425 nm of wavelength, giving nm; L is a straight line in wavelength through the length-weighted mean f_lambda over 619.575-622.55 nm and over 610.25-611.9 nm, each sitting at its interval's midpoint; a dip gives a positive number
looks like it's 0.02 nm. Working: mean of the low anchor 21.1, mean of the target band 20.8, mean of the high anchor 20.7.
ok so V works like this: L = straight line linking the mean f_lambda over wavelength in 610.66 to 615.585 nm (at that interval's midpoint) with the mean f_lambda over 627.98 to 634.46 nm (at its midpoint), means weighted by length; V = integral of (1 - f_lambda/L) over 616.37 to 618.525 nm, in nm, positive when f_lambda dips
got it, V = 0.004 nm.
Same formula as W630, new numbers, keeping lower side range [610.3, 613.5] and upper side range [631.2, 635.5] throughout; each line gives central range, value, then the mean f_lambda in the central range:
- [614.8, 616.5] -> 0.041 nm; 20.5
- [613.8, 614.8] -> 0.024 nm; 20.6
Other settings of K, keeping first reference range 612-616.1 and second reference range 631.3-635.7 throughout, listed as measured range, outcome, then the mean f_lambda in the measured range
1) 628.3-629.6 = -0.03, 20.8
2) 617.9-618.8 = 0.00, 20.6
